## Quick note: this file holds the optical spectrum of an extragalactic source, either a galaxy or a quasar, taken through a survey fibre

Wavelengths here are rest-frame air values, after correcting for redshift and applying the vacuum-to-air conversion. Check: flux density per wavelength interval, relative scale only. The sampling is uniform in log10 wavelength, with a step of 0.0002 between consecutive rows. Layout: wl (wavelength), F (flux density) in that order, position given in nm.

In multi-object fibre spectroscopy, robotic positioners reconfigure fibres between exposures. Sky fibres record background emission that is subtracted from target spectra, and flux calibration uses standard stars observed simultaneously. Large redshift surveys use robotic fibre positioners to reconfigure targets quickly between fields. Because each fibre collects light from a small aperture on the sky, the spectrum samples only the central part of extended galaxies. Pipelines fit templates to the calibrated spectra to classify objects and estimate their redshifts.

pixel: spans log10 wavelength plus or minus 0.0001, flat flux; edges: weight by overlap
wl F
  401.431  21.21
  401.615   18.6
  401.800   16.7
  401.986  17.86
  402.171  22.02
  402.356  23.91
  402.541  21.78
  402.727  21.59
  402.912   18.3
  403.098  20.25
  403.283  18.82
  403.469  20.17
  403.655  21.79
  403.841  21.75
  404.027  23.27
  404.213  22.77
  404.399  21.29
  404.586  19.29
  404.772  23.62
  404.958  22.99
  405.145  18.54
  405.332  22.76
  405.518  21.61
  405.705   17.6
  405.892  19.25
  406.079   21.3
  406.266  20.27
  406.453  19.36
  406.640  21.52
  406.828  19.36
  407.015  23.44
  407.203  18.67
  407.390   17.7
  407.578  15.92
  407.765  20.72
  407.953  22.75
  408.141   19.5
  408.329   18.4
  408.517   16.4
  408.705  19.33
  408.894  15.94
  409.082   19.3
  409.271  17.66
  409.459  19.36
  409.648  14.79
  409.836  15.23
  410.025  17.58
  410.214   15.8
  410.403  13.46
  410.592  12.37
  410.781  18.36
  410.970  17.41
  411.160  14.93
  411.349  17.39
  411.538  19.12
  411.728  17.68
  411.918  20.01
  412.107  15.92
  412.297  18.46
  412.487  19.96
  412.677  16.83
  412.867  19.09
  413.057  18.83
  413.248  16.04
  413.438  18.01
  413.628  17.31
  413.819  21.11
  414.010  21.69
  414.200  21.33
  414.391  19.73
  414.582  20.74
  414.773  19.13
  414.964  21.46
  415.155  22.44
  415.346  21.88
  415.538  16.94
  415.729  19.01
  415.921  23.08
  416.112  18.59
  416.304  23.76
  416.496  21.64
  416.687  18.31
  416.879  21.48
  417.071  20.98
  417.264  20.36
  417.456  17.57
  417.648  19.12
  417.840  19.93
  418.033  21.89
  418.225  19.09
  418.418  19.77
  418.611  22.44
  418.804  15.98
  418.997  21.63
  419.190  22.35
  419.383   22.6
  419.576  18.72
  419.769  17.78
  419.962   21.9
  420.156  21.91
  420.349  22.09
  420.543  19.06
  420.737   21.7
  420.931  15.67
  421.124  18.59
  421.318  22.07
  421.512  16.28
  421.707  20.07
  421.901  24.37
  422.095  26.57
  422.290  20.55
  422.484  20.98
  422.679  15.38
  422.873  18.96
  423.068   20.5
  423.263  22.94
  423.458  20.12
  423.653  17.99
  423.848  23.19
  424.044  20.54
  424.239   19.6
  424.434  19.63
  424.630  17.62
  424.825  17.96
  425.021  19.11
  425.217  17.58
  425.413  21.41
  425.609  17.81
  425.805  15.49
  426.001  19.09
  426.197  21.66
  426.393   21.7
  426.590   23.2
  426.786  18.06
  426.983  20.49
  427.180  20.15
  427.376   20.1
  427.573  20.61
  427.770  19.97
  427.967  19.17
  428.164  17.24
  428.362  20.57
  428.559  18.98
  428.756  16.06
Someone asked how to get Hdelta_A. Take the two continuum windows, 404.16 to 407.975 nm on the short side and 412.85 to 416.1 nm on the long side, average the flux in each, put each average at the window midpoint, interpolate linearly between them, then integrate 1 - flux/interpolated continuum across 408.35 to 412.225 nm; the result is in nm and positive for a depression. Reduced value 0.617 nm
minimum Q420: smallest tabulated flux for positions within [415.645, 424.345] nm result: 15.38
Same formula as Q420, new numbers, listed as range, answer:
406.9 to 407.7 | 15.92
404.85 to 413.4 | 12.37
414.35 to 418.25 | 16.94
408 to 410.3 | 14.79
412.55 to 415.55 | 16.04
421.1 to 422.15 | 16.28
